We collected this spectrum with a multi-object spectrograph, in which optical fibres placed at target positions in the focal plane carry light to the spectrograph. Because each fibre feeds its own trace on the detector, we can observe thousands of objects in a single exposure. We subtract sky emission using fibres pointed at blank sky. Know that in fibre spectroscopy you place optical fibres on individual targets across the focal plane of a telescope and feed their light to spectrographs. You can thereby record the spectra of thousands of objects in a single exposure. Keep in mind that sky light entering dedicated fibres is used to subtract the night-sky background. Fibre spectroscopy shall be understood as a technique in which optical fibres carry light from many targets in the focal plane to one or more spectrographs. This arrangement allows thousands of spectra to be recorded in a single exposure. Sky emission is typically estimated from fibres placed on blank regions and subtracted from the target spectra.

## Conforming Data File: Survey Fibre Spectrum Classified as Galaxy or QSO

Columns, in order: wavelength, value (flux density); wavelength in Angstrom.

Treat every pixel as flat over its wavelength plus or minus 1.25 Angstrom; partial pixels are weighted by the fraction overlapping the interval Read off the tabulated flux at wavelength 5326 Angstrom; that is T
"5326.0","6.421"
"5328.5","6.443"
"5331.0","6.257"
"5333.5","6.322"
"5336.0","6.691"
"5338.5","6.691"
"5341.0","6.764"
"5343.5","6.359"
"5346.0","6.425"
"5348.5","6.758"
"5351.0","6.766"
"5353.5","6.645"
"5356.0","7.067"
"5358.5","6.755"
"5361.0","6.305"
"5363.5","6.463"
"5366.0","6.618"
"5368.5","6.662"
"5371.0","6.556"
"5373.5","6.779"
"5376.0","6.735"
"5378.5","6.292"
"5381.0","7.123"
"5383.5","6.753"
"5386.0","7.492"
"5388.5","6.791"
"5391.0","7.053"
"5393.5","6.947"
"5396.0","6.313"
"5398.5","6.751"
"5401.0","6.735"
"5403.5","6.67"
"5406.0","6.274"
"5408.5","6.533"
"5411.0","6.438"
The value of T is 6.421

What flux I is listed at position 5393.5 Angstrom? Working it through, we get 6.947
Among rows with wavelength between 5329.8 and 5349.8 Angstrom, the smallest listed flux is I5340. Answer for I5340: 6.257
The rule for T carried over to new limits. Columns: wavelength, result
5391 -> 7.053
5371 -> 6.556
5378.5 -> 6.292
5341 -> 6.764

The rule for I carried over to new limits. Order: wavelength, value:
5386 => 7.492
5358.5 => 6.755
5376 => 6.735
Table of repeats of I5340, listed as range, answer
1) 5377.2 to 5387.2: 6.292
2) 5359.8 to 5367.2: 6.305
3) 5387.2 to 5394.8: 6.791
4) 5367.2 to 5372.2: 6.556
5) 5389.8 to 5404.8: 6.313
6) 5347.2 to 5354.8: 6.645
